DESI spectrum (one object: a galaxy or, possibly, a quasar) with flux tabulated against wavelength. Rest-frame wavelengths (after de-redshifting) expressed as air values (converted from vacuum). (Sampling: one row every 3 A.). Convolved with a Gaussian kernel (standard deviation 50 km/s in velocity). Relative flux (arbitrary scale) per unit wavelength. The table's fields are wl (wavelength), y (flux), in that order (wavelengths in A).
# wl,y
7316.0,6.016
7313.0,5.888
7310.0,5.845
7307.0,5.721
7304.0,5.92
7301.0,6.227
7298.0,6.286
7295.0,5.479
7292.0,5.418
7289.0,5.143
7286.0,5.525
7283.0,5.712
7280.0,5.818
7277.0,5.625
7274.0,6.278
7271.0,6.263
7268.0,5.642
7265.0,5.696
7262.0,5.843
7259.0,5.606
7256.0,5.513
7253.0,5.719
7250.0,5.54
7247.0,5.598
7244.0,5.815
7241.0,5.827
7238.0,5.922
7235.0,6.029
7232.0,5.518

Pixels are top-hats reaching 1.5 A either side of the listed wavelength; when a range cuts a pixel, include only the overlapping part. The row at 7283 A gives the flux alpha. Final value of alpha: 5.712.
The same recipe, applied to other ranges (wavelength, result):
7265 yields 5.696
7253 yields 5.719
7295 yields 5.479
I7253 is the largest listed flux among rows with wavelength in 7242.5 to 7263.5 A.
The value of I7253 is 5.843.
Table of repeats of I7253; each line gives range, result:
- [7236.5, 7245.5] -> 5.922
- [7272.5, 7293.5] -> 6.278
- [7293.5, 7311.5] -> 6.286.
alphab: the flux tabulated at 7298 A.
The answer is 6.286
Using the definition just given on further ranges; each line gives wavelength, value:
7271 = 6.263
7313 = 5.888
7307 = 5.721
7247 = 5.598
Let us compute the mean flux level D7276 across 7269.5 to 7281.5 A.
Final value 6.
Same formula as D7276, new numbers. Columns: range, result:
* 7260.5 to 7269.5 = 5.73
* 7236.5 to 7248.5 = 5.79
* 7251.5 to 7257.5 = 5.62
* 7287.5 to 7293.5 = 5.28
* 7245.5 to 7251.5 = 5.57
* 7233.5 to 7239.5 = 5.98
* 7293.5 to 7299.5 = 5.88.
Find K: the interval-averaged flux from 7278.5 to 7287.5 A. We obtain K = 5.69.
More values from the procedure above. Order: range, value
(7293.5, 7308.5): 5.93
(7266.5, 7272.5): 5.95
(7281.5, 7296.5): 5.46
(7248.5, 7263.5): 5.64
